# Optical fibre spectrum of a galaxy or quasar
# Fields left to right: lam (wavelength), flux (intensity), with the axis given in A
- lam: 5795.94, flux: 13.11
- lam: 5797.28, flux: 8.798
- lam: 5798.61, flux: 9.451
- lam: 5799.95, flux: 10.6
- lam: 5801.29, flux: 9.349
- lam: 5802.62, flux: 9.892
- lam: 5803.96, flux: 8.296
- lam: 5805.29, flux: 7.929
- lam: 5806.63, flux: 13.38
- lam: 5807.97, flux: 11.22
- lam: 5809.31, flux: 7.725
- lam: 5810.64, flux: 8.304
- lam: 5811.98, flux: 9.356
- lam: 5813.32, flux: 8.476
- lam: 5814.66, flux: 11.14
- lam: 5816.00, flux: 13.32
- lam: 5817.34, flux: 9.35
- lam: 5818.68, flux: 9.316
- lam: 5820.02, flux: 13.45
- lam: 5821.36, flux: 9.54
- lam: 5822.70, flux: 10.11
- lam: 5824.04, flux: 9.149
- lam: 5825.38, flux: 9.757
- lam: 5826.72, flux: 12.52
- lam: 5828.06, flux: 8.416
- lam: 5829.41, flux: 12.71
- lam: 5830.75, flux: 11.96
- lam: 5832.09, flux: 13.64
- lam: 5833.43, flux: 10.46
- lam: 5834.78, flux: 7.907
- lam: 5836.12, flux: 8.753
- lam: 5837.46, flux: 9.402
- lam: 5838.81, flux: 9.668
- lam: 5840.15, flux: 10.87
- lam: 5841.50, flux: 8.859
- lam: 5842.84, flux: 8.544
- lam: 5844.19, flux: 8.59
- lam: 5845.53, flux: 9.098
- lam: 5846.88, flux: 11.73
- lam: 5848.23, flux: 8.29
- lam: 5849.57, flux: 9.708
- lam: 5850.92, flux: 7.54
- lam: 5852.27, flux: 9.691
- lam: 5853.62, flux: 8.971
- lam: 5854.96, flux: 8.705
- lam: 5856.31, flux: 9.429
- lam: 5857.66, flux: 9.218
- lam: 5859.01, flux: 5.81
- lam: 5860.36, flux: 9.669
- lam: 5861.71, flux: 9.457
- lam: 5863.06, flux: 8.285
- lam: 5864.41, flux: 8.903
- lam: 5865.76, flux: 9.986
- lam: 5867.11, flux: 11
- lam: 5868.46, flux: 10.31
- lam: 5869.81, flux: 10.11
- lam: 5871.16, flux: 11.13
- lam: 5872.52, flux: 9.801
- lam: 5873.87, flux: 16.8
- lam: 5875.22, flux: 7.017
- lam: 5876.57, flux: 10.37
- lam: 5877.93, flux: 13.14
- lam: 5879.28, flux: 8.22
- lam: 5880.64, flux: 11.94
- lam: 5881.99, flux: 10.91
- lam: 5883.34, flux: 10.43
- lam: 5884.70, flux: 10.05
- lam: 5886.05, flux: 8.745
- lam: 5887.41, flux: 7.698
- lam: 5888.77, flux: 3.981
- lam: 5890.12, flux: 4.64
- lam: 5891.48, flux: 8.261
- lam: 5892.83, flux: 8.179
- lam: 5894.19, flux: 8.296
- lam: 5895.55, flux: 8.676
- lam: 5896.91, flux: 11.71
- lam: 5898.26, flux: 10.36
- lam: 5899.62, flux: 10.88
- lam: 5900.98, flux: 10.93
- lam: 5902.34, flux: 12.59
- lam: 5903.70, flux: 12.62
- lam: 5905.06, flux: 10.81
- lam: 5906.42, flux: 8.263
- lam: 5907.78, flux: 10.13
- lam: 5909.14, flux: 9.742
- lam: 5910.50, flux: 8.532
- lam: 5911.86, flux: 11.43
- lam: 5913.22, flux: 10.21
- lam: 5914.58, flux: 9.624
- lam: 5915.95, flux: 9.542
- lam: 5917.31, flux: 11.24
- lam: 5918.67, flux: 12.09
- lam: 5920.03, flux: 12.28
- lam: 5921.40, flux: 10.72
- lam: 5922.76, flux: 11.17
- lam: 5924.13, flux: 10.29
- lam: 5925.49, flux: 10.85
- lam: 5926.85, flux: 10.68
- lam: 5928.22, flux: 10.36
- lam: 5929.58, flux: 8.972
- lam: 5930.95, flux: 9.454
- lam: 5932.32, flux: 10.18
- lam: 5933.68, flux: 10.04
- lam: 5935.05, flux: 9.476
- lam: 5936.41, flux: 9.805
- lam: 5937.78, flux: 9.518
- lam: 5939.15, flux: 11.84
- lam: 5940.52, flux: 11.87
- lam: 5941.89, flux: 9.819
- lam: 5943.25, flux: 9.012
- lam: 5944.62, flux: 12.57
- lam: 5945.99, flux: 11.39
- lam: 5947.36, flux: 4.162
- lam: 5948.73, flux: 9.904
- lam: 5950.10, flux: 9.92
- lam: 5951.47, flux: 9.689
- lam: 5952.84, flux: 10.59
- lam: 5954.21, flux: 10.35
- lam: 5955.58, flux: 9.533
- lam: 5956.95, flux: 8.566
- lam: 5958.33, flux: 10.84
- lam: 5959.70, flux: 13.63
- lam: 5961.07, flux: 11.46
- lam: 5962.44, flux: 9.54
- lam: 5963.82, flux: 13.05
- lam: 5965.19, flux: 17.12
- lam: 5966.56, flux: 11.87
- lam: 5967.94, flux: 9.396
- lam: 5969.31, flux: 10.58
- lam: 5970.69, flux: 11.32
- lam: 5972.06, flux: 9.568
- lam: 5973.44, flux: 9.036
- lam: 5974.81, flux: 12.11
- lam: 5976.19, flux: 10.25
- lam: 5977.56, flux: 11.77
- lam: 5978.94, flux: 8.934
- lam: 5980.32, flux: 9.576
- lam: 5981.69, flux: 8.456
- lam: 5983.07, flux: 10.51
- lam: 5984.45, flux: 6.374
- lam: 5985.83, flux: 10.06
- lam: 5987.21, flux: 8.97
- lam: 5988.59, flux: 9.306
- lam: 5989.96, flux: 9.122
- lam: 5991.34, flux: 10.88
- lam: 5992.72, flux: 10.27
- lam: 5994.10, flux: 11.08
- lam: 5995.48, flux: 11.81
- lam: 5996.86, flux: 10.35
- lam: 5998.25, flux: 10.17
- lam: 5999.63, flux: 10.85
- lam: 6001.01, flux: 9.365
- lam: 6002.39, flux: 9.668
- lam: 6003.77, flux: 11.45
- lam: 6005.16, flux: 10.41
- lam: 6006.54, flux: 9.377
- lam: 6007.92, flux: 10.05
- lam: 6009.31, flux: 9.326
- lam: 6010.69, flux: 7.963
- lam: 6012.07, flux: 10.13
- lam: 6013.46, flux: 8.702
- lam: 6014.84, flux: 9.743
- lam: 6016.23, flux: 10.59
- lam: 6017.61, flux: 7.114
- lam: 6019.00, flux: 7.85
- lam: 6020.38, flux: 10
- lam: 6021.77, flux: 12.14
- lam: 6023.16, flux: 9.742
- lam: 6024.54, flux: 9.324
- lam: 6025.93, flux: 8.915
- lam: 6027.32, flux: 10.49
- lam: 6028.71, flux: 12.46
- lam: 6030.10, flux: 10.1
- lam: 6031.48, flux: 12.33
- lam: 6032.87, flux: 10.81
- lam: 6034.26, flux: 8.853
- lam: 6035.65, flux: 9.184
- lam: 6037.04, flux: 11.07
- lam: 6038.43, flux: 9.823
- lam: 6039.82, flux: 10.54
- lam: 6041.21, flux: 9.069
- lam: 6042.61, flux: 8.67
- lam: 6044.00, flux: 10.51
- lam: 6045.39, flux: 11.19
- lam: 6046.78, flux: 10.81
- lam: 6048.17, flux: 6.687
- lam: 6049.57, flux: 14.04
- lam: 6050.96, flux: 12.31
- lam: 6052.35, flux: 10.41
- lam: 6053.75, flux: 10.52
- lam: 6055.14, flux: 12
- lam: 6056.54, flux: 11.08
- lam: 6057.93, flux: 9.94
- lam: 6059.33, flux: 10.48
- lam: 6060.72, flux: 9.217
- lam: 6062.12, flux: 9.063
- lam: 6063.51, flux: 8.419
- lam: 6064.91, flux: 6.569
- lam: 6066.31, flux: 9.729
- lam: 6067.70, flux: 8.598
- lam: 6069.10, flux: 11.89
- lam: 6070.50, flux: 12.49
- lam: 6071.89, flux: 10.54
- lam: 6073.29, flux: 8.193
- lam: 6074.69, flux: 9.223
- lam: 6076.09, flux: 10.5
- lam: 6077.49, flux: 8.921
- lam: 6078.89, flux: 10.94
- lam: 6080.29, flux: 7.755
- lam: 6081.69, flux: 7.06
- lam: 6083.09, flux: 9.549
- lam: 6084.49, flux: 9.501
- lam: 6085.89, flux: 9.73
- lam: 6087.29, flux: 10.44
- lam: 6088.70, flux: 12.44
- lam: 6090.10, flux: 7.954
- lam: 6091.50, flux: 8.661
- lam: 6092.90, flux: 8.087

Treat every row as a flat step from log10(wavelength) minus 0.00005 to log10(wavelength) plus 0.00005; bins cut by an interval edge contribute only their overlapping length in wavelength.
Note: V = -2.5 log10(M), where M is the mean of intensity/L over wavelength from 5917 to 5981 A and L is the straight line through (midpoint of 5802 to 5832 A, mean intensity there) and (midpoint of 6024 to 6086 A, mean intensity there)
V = -0.04 mag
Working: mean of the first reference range 10.3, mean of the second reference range 9.99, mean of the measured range 10.6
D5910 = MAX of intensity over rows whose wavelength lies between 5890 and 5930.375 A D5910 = 12.62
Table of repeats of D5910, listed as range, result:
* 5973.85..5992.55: 12.11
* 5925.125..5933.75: 10.85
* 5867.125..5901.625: 16.8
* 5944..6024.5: 17.12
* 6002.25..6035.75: 12.46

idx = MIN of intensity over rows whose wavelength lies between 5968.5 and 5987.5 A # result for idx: 6.374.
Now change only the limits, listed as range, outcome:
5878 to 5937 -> 3.981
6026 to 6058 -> 6.687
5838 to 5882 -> 5.81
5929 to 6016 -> 4.162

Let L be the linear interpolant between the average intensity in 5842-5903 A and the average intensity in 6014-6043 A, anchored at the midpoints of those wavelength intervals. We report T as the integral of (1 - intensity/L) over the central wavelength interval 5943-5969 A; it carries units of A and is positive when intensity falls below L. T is -2.5 A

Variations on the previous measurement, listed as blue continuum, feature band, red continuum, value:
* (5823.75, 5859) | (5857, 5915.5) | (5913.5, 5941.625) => 2.1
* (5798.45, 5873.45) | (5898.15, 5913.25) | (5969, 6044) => -1.1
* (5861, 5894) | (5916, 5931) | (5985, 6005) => -1.4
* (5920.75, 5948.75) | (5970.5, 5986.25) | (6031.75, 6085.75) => 0.4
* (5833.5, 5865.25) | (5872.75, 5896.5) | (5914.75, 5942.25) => 0.9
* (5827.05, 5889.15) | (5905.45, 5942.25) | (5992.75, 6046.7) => -1.7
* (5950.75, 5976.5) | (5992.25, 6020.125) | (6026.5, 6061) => 2.4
